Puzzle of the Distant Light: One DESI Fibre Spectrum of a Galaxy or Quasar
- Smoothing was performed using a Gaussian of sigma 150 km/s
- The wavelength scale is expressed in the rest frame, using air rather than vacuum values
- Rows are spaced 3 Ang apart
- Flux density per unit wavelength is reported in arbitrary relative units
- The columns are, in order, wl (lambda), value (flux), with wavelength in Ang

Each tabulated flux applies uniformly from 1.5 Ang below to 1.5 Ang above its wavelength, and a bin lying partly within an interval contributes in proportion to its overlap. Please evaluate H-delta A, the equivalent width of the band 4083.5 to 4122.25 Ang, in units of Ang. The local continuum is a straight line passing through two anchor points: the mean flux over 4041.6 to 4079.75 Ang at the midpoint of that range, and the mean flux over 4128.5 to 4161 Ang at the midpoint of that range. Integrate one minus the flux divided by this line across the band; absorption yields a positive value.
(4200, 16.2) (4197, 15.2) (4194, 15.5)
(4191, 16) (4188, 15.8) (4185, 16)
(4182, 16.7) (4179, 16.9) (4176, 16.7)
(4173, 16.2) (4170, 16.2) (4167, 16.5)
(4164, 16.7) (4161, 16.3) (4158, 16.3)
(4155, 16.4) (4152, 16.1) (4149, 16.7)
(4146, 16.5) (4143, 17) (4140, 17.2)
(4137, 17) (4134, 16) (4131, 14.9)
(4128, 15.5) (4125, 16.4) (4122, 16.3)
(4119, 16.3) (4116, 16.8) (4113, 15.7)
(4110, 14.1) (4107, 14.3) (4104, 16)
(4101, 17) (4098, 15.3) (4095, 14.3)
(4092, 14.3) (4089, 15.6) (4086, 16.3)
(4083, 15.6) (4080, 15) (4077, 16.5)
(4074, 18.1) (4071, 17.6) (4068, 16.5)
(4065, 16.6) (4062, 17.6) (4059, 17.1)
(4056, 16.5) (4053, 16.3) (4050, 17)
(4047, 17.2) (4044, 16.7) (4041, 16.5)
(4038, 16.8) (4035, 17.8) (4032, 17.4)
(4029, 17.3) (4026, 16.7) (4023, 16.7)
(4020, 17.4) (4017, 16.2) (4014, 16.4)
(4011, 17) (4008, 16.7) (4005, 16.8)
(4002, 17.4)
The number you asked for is 2.6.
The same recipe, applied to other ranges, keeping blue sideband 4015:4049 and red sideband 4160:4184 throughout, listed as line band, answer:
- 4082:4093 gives 0.8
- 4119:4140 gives 0.7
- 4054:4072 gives -0.1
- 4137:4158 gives -0.1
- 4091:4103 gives 1.0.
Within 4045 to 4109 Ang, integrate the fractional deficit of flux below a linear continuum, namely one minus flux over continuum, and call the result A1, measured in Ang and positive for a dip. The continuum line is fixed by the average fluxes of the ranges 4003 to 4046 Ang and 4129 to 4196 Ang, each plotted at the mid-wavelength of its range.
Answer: 1.8 Ang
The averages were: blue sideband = 16.9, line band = 16.2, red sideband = 16.3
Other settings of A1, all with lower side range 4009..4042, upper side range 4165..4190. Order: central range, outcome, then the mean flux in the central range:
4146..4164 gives 0.06 Ang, 16.4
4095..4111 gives 1.31 Ang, 15.3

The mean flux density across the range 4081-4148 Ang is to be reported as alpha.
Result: 15.8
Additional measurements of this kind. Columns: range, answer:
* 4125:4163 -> 16.3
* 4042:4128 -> 16.2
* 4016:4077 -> 17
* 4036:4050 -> 16.9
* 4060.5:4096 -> 16.2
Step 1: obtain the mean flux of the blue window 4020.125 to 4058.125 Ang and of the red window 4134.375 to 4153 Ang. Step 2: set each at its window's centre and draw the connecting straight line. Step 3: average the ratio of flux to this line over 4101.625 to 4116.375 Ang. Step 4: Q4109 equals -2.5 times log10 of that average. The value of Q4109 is 0.096 mag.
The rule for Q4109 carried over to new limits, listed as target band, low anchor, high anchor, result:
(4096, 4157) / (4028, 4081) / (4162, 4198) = 0.03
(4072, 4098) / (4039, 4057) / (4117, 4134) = 0.04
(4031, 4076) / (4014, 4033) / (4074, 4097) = -0.05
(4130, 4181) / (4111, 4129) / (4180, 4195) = -0.03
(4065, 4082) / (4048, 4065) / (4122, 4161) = 0.01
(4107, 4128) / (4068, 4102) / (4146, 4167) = 0.03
